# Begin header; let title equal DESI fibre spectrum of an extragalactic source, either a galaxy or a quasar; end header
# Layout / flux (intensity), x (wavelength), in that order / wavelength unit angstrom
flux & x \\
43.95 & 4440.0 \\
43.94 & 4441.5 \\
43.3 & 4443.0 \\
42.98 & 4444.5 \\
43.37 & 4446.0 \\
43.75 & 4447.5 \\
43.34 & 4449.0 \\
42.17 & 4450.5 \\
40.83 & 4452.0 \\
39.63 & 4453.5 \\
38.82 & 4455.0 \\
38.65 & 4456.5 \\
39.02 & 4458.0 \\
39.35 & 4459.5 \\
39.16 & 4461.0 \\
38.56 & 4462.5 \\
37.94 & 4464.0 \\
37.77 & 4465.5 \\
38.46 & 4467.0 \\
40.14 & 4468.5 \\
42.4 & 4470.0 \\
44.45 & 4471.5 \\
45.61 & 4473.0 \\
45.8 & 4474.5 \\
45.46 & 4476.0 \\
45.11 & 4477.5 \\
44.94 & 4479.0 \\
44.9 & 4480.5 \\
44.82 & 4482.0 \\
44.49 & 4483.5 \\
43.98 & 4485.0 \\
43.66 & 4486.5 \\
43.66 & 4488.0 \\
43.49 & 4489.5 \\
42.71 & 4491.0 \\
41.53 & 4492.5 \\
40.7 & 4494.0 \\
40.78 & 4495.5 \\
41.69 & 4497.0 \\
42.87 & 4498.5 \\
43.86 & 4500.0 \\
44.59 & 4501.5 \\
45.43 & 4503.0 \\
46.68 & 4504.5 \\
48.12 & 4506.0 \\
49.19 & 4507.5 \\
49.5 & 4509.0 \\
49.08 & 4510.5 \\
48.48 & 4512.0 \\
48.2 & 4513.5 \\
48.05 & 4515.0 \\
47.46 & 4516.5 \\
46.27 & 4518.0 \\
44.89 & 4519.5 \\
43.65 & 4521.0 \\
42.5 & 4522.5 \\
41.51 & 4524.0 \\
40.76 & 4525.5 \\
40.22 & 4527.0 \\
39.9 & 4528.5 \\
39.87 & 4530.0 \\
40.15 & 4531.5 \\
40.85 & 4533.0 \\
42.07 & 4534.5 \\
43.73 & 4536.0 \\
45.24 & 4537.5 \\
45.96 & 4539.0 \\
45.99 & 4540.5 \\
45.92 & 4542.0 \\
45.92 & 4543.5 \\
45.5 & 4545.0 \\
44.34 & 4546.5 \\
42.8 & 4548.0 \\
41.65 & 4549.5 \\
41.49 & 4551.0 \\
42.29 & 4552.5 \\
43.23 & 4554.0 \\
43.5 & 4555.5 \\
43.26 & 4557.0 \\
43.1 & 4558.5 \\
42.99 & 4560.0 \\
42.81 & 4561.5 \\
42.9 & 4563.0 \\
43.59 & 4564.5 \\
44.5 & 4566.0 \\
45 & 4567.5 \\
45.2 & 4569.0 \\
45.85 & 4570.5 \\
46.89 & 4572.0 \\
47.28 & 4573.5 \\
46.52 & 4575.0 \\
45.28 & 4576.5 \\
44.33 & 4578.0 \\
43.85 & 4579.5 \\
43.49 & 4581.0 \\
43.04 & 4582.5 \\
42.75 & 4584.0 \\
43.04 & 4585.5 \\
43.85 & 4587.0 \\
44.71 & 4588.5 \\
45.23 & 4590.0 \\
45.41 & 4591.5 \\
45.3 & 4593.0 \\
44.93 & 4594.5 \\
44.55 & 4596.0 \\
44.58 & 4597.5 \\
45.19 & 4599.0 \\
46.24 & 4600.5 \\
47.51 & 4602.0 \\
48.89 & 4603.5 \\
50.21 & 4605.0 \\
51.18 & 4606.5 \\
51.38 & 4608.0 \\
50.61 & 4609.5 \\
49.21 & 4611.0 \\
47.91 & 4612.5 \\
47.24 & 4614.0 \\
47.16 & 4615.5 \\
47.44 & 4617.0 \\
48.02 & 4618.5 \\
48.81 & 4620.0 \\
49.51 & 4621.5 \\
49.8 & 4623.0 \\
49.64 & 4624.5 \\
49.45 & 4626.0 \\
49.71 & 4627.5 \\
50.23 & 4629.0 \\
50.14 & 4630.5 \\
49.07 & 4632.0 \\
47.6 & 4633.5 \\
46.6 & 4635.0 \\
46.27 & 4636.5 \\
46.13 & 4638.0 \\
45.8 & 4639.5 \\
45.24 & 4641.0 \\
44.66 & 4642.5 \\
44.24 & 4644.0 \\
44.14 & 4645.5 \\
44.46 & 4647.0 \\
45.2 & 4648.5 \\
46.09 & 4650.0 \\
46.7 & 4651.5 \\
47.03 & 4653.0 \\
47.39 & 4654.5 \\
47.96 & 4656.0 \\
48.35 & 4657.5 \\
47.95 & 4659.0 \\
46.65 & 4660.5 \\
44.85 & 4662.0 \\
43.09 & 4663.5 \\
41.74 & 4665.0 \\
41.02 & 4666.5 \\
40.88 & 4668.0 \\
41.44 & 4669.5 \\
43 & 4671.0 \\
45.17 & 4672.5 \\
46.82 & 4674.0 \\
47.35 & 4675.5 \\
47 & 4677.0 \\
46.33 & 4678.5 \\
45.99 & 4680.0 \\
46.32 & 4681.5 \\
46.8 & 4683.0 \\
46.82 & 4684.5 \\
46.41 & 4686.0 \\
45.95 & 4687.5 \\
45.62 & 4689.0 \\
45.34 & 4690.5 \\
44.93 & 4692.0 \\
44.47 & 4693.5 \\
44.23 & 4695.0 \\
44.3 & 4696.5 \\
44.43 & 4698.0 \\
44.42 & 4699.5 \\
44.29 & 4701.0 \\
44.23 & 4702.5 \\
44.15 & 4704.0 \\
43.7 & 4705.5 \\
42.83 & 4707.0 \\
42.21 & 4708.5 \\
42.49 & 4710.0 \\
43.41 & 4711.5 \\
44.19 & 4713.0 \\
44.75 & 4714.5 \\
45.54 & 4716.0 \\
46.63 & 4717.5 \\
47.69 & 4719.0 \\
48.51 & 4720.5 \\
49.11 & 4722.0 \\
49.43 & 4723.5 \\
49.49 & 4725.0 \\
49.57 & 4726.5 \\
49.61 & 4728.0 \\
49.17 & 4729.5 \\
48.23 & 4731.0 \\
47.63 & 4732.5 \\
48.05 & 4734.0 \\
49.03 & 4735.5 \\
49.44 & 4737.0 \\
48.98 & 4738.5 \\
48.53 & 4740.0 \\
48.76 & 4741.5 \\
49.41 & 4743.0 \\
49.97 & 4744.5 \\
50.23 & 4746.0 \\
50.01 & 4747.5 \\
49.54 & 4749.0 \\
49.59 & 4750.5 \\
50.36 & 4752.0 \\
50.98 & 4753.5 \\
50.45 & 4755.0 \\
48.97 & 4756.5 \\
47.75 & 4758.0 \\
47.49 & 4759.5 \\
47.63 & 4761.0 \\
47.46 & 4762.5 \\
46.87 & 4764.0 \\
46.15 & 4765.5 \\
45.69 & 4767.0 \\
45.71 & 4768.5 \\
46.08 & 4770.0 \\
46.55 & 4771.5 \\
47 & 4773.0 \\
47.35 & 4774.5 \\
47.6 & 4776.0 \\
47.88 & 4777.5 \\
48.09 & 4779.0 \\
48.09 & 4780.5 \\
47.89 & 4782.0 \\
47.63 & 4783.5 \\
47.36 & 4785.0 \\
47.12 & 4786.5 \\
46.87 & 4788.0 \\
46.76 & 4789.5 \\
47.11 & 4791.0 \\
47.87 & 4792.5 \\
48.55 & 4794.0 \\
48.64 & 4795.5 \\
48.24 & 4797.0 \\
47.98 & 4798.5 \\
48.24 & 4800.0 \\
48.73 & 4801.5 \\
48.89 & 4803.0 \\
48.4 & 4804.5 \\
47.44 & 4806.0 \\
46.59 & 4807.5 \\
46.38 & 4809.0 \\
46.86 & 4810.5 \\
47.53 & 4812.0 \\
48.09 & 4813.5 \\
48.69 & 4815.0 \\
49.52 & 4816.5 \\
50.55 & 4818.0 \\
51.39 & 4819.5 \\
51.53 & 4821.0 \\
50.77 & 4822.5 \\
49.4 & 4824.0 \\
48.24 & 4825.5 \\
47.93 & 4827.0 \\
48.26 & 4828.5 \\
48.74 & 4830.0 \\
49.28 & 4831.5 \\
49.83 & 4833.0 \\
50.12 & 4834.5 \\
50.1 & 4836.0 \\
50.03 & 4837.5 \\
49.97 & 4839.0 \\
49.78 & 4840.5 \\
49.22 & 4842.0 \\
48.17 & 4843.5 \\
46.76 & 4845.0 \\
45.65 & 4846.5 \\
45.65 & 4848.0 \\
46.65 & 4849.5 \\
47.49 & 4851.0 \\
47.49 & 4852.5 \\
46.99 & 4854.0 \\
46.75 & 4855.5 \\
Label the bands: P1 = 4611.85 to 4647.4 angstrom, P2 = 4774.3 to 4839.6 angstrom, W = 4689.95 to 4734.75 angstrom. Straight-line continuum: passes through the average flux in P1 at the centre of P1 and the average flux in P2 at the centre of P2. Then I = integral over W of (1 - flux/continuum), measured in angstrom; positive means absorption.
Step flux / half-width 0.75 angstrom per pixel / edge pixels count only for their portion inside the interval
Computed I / 1.9 angstrom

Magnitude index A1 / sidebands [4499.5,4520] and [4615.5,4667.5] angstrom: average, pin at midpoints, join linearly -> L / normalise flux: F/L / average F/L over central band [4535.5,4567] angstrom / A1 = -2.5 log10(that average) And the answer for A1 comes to 0.08 mag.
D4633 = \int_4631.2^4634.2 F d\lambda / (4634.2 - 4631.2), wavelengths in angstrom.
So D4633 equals 48.4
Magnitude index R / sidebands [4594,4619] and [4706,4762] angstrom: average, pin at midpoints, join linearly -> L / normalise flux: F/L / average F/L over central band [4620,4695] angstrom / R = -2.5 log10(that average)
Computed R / 0.04 mag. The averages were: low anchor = 47.8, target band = 46.2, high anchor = 48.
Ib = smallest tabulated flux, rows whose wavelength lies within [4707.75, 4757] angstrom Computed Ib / 42.21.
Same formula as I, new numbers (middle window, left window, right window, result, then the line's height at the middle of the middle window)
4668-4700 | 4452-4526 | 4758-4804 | 0.6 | 46.1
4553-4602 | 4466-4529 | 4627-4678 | 0.7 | 45.1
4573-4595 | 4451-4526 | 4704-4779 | 0.2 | 45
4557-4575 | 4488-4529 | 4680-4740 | 0.2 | 45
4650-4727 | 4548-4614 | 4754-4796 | 1.7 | 46.5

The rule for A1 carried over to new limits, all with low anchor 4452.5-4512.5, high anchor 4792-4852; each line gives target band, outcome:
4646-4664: -0.01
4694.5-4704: 0.05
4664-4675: 0.08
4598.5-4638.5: -0.08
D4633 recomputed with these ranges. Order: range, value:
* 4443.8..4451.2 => 43.1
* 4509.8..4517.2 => 48.3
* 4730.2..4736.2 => 48.2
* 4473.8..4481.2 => 45.2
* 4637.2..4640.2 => 46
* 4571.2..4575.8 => 46.9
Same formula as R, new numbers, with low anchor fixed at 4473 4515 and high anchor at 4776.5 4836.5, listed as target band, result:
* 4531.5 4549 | 0.03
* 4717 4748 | -0.03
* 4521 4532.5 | 0.11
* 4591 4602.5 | 0.02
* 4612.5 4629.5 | -0.05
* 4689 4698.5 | 0.06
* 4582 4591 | 0.05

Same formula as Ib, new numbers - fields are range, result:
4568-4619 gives 42.75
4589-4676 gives 40.88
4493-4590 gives 39.87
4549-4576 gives 41.49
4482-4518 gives 40.7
